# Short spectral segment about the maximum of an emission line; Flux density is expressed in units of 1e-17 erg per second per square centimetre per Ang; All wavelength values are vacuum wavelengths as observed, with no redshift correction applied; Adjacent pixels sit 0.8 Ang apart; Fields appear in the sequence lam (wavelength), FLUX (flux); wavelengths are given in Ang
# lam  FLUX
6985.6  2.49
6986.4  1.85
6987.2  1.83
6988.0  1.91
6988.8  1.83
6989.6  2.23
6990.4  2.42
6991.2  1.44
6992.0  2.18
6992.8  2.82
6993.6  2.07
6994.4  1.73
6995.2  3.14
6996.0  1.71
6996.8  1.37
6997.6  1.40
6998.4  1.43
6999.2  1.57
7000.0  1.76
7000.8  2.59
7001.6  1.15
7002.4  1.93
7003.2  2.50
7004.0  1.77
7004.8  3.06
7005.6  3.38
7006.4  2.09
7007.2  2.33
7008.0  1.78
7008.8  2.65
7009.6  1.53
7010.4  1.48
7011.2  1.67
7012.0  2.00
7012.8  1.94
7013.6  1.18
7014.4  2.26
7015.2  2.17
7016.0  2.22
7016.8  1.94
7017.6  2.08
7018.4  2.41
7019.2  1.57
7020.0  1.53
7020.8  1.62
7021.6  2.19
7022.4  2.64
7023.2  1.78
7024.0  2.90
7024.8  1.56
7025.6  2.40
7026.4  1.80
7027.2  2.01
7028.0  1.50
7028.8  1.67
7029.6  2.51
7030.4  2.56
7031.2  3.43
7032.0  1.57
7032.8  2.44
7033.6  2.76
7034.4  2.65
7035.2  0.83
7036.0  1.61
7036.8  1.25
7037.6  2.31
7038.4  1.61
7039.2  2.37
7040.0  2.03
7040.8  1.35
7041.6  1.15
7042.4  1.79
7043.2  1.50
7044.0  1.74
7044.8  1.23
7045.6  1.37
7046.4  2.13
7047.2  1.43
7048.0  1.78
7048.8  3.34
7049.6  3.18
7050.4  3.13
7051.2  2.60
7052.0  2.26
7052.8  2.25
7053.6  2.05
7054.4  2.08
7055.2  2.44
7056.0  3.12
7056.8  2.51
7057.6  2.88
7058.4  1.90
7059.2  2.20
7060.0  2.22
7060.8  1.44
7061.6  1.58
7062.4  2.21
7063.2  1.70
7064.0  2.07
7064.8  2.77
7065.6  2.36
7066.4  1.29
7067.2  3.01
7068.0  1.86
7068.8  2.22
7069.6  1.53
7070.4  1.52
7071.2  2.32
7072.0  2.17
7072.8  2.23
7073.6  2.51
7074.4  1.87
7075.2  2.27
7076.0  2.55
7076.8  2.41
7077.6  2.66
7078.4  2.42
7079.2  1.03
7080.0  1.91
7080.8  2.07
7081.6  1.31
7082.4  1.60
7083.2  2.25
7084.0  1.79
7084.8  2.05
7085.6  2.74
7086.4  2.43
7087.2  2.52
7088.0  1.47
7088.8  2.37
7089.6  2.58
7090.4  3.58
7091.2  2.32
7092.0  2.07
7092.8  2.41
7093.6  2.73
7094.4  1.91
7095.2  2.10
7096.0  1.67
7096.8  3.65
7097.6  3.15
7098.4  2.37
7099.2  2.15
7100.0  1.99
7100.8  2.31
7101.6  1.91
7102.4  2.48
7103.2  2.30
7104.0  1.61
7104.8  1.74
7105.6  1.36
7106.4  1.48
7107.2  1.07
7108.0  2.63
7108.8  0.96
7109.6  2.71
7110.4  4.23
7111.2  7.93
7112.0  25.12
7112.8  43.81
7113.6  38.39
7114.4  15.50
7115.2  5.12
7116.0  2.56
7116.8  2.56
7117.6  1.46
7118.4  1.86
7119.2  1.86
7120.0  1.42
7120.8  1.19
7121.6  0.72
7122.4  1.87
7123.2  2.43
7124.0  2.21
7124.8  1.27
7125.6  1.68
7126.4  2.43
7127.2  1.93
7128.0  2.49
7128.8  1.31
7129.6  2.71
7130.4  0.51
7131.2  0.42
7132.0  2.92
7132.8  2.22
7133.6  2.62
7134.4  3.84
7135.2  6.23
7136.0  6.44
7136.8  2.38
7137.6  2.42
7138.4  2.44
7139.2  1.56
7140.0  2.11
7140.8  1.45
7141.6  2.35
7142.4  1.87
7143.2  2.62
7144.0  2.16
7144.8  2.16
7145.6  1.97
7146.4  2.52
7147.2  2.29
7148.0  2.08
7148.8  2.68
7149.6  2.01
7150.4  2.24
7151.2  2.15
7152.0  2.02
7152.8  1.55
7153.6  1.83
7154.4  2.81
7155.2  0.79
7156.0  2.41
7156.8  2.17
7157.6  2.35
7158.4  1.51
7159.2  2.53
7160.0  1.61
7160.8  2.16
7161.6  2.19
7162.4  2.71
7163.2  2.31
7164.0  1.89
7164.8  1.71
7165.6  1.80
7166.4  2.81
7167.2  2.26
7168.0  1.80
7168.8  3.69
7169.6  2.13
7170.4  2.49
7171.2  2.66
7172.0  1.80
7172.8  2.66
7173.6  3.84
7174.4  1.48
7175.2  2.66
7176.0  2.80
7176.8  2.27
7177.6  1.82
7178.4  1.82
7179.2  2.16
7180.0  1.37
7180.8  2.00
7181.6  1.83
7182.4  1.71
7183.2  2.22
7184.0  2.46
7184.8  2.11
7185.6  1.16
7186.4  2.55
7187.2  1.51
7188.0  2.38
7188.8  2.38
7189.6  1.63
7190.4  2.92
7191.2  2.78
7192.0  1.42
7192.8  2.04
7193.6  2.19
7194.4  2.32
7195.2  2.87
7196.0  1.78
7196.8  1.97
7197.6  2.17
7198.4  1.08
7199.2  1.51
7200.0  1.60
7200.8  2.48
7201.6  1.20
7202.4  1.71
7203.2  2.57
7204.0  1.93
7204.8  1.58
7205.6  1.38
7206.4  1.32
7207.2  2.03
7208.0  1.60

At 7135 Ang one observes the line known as [N II]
